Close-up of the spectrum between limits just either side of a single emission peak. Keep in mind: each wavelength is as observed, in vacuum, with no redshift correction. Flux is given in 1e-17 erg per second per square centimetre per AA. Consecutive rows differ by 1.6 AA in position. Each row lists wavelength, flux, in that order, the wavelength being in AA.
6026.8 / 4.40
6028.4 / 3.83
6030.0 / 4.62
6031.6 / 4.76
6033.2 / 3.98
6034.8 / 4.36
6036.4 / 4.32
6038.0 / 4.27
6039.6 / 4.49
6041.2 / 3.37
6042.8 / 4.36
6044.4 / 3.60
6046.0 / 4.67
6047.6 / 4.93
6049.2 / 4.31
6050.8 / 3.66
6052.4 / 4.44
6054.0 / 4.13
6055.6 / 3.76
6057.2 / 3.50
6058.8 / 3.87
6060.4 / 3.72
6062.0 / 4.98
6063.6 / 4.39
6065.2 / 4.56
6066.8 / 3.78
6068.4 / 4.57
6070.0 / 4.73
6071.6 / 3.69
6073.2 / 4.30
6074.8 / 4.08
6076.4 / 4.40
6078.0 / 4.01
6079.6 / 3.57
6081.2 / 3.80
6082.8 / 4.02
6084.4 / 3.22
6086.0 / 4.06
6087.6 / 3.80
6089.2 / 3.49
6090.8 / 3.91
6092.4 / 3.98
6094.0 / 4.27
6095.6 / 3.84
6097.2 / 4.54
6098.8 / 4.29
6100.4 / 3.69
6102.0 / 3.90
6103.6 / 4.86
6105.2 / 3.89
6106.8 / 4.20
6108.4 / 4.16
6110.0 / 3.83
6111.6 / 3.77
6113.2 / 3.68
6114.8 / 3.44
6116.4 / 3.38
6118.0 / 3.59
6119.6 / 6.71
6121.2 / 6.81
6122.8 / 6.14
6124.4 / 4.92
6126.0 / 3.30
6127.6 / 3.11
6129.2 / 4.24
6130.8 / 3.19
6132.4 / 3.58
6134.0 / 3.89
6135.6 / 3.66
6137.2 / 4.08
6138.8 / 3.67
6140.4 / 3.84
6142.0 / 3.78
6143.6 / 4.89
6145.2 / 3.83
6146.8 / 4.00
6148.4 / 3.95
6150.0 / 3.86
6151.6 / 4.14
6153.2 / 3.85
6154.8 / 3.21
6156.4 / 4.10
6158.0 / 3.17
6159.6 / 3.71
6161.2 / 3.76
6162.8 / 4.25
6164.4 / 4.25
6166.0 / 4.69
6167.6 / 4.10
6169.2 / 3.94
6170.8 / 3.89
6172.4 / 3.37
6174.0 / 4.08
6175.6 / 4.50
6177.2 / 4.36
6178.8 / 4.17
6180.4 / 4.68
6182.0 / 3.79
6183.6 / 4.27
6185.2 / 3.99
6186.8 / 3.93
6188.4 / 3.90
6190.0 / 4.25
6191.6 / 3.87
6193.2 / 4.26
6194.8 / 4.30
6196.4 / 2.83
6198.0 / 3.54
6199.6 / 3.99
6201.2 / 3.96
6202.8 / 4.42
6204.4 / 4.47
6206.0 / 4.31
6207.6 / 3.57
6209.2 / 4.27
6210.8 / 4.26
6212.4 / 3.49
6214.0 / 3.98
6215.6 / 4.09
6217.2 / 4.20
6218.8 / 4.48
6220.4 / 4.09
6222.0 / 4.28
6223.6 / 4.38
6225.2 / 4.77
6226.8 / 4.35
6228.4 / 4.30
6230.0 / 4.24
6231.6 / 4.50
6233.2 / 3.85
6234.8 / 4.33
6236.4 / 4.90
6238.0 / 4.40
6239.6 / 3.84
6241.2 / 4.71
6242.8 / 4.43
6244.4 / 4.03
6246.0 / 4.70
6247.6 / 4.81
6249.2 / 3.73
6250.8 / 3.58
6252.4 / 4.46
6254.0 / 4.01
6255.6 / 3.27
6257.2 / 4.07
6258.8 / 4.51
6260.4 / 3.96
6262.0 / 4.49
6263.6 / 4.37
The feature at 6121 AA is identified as Hbeta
